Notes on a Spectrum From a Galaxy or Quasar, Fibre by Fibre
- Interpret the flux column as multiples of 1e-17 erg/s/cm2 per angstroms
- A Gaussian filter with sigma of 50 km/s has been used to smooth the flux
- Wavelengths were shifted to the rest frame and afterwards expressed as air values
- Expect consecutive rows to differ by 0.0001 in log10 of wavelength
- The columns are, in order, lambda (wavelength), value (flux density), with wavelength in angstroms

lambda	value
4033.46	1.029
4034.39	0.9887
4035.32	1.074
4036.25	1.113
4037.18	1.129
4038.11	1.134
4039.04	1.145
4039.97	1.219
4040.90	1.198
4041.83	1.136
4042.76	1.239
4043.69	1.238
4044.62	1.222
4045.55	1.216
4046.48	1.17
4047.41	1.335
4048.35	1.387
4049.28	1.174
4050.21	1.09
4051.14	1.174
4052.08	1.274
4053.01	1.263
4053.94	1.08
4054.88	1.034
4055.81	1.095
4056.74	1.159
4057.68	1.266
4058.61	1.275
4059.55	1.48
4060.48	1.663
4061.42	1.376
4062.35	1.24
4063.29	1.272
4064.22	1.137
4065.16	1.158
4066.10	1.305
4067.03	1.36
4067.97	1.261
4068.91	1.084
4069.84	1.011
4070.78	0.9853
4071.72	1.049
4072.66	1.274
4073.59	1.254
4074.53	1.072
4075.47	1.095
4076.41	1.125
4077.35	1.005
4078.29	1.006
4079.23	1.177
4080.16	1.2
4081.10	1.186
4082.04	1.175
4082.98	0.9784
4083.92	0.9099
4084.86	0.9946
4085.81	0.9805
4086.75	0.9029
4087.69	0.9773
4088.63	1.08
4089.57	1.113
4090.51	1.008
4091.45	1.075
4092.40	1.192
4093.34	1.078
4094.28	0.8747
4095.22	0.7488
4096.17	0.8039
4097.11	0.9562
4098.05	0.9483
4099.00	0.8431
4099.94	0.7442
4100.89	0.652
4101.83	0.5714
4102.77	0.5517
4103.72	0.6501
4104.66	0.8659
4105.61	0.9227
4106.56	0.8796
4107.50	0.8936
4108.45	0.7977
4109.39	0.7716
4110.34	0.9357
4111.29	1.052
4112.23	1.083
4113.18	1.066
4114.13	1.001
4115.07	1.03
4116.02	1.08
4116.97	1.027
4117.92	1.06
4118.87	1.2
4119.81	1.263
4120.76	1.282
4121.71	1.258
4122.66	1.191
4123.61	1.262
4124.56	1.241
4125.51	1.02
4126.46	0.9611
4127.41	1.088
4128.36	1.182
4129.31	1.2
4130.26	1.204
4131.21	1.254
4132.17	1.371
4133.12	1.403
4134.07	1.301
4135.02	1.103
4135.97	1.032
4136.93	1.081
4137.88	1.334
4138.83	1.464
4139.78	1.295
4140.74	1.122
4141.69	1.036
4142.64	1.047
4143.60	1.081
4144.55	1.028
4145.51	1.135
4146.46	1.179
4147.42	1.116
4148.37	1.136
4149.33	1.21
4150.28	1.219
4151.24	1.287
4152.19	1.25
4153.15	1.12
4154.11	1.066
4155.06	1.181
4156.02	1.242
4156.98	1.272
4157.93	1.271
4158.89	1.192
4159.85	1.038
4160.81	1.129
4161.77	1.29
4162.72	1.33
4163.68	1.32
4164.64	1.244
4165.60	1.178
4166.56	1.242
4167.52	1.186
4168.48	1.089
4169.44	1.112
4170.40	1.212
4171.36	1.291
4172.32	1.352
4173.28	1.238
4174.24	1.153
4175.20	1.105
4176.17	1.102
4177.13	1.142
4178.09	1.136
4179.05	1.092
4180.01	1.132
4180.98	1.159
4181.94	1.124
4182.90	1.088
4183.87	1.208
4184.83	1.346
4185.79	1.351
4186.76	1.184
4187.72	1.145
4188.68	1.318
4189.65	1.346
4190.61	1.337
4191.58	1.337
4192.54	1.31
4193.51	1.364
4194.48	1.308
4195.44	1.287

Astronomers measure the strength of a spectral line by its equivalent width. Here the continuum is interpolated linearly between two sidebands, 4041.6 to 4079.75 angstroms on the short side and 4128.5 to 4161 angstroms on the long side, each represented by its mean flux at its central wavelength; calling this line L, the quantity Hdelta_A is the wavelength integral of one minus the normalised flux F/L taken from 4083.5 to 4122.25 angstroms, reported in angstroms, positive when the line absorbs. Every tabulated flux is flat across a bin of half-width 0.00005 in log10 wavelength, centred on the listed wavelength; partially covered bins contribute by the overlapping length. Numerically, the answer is 7.78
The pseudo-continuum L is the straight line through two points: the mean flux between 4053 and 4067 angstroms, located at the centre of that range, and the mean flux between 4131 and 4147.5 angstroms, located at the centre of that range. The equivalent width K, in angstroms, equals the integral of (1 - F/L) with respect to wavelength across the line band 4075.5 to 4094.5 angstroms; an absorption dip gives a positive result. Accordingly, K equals 2.8 angstroms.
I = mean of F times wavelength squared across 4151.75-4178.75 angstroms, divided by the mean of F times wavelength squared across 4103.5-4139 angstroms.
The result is 1.11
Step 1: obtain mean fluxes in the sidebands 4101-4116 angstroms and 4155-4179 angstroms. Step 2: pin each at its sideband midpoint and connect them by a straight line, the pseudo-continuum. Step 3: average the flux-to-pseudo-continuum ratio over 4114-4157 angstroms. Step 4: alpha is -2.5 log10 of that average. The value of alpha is -0.15 mag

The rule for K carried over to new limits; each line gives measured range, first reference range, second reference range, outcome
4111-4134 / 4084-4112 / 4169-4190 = -4.1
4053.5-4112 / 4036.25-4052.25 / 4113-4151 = 7.1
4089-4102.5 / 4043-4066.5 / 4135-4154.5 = 3.5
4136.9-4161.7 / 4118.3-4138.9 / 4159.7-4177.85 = 0.5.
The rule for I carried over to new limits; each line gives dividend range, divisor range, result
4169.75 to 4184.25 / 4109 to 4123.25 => 1.10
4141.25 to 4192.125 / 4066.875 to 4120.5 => 1.24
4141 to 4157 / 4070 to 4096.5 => 1.13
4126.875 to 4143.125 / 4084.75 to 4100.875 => 1.30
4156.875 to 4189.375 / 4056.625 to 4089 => 1.09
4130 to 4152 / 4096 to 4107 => 1.56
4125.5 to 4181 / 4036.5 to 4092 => 1.06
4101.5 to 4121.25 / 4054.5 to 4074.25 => 0.80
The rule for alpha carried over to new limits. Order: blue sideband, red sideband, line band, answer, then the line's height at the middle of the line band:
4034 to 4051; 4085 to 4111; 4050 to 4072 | -0.13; 1.08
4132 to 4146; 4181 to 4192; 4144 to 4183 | 0.03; 1.22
